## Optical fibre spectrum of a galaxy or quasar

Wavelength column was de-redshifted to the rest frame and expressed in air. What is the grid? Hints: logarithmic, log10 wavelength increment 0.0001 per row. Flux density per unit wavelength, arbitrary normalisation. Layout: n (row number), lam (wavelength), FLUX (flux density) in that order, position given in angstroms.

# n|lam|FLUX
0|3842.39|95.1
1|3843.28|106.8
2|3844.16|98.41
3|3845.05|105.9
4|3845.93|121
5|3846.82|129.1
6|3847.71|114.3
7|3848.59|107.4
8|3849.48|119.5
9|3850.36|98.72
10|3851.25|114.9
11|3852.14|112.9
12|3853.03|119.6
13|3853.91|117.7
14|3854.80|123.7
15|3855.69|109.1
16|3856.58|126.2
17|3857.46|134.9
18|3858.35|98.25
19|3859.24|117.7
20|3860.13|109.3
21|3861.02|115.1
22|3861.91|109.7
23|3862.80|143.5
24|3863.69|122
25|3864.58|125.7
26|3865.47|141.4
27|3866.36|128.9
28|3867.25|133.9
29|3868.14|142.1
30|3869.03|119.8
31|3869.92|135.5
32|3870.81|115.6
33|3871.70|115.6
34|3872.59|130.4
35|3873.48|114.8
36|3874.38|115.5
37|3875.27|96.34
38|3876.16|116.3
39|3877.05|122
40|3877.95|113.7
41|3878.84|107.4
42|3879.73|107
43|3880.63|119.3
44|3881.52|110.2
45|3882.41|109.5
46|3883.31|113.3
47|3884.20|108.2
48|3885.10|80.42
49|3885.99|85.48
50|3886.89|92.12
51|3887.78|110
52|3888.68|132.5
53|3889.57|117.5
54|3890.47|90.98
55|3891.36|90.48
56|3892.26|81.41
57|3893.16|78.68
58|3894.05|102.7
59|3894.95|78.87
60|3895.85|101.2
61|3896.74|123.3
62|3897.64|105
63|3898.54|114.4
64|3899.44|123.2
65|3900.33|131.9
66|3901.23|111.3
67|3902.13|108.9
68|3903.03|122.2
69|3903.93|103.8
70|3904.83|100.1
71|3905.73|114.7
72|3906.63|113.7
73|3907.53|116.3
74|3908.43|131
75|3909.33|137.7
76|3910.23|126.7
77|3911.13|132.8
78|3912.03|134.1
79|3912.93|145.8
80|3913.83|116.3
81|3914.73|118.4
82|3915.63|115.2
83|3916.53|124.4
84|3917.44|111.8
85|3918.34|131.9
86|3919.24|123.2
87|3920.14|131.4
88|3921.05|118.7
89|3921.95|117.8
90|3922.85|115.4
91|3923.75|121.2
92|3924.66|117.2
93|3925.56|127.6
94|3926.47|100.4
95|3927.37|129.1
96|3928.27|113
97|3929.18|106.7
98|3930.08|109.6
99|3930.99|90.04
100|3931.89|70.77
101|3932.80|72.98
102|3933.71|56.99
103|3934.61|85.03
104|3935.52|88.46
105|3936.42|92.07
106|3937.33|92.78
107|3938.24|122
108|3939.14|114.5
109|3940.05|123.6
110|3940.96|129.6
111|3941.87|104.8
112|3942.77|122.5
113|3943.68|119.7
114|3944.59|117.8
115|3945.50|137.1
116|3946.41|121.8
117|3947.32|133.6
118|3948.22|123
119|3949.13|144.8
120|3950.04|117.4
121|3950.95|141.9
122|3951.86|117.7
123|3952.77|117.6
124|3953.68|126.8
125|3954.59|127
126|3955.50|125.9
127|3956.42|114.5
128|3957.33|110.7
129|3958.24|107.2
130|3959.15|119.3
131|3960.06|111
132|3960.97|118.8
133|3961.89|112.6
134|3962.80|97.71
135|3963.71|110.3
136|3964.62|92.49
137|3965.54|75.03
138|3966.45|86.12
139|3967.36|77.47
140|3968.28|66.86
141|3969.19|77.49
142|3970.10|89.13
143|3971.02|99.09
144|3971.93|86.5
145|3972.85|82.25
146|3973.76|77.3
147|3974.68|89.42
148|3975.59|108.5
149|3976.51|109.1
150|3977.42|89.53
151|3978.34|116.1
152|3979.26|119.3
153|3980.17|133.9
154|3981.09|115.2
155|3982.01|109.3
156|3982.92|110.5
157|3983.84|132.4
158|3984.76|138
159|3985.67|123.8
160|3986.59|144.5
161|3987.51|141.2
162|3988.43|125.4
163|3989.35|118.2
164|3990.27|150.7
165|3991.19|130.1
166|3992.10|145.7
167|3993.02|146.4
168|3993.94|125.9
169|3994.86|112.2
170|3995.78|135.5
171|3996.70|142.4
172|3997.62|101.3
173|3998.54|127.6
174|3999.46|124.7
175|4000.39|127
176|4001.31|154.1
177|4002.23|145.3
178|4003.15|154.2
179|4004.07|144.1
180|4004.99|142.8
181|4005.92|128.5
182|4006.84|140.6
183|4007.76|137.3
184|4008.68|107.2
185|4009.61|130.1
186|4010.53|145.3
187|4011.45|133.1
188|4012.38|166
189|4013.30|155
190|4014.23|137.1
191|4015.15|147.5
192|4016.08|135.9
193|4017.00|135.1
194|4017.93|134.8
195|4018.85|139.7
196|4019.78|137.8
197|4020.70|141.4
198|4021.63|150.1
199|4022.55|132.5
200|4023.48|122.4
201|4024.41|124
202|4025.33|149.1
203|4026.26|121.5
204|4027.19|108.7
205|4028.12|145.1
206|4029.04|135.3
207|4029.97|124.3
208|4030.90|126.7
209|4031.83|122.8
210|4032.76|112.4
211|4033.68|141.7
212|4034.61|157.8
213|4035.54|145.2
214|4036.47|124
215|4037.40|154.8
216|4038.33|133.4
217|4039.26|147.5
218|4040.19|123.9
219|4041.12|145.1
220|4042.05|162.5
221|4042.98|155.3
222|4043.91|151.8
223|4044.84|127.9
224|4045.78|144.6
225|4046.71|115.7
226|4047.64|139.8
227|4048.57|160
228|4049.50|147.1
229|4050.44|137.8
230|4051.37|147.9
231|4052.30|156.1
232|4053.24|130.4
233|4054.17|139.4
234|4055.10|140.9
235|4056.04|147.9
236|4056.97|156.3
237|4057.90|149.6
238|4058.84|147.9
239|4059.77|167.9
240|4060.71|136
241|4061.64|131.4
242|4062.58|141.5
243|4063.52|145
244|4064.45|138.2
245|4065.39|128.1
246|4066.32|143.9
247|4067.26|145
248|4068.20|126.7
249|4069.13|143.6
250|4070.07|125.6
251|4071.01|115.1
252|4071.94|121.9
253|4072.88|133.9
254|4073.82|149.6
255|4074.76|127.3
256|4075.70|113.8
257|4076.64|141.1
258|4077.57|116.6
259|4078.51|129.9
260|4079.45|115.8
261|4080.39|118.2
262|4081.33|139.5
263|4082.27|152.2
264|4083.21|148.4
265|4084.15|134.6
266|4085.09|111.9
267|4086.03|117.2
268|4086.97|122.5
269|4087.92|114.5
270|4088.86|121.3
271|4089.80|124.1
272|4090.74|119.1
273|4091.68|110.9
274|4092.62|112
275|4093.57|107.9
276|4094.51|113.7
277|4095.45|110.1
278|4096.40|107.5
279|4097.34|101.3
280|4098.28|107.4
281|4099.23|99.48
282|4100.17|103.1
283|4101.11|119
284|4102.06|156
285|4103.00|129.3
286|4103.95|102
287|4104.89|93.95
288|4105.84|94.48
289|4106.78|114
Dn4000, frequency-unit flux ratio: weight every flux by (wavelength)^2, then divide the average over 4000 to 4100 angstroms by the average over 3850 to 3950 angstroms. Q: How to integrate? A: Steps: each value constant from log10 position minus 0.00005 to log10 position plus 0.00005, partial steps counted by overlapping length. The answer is 1.3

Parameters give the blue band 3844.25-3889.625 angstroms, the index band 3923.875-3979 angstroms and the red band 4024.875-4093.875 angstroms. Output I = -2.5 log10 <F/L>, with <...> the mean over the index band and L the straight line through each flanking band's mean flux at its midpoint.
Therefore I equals 0.17 mag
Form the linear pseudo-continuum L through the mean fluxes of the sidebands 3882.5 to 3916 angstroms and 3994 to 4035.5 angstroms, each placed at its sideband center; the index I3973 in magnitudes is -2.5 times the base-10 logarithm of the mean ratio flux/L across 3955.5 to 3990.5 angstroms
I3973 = 0.18 mag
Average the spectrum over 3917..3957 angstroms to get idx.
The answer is 114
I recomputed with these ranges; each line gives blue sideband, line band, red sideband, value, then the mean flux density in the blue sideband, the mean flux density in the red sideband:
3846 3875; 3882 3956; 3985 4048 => 0.12 mag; 121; 136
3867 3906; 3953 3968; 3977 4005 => 0.16 mag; 110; 130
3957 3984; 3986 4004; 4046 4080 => -0.21 mag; 101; 138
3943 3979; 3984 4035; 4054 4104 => -0.16 mag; 108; 128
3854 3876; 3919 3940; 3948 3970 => 0.08 mag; 122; 109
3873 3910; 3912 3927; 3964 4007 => -0.10 mag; 109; 117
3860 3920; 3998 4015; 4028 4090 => -0.07 mag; 115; 136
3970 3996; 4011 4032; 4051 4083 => -0.08 mag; 118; 137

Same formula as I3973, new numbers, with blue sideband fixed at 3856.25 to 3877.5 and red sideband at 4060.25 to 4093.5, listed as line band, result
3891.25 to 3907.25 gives 0.160 mag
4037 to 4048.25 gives -0.116 mag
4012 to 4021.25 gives -0.129 mag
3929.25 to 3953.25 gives 0.131 mag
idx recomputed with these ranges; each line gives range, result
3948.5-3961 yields 122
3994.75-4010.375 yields 133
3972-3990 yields 115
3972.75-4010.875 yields 126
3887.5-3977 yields 110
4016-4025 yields 136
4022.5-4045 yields 136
